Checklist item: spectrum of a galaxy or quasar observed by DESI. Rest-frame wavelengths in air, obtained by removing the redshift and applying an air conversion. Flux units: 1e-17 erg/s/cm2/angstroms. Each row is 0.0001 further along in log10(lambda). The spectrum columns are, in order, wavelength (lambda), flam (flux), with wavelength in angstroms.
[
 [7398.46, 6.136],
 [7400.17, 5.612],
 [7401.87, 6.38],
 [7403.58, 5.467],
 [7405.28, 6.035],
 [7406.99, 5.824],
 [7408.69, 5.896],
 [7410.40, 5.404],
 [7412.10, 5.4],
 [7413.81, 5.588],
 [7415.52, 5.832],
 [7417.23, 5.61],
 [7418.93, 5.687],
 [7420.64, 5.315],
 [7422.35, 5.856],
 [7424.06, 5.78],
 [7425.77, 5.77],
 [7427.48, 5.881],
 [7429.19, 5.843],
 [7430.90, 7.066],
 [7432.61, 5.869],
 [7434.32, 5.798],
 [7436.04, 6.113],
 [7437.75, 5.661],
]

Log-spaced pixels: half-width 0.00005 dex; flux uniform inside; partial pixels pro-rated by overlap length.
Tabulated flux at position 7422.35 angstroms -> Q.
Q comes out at 5.856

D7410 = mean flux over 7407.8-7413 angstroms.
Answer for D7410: 5.57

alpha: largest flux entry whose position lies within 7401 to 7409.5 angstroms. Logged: 6.38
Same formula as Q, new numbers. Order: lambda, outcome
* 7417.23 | 5.61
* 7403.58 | 5.467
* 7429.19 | 5.843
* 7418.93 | 5.687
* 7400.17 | 5.612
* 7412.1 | 5.4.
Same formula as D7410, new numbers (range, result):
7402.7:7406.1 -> 5.75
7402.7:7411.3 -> 5.73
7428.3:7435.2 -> 6.14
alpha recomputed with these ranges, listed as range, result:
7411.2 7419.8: 5.832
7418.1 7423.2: 5.856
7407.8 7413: 5.896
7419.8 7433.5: 7.066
